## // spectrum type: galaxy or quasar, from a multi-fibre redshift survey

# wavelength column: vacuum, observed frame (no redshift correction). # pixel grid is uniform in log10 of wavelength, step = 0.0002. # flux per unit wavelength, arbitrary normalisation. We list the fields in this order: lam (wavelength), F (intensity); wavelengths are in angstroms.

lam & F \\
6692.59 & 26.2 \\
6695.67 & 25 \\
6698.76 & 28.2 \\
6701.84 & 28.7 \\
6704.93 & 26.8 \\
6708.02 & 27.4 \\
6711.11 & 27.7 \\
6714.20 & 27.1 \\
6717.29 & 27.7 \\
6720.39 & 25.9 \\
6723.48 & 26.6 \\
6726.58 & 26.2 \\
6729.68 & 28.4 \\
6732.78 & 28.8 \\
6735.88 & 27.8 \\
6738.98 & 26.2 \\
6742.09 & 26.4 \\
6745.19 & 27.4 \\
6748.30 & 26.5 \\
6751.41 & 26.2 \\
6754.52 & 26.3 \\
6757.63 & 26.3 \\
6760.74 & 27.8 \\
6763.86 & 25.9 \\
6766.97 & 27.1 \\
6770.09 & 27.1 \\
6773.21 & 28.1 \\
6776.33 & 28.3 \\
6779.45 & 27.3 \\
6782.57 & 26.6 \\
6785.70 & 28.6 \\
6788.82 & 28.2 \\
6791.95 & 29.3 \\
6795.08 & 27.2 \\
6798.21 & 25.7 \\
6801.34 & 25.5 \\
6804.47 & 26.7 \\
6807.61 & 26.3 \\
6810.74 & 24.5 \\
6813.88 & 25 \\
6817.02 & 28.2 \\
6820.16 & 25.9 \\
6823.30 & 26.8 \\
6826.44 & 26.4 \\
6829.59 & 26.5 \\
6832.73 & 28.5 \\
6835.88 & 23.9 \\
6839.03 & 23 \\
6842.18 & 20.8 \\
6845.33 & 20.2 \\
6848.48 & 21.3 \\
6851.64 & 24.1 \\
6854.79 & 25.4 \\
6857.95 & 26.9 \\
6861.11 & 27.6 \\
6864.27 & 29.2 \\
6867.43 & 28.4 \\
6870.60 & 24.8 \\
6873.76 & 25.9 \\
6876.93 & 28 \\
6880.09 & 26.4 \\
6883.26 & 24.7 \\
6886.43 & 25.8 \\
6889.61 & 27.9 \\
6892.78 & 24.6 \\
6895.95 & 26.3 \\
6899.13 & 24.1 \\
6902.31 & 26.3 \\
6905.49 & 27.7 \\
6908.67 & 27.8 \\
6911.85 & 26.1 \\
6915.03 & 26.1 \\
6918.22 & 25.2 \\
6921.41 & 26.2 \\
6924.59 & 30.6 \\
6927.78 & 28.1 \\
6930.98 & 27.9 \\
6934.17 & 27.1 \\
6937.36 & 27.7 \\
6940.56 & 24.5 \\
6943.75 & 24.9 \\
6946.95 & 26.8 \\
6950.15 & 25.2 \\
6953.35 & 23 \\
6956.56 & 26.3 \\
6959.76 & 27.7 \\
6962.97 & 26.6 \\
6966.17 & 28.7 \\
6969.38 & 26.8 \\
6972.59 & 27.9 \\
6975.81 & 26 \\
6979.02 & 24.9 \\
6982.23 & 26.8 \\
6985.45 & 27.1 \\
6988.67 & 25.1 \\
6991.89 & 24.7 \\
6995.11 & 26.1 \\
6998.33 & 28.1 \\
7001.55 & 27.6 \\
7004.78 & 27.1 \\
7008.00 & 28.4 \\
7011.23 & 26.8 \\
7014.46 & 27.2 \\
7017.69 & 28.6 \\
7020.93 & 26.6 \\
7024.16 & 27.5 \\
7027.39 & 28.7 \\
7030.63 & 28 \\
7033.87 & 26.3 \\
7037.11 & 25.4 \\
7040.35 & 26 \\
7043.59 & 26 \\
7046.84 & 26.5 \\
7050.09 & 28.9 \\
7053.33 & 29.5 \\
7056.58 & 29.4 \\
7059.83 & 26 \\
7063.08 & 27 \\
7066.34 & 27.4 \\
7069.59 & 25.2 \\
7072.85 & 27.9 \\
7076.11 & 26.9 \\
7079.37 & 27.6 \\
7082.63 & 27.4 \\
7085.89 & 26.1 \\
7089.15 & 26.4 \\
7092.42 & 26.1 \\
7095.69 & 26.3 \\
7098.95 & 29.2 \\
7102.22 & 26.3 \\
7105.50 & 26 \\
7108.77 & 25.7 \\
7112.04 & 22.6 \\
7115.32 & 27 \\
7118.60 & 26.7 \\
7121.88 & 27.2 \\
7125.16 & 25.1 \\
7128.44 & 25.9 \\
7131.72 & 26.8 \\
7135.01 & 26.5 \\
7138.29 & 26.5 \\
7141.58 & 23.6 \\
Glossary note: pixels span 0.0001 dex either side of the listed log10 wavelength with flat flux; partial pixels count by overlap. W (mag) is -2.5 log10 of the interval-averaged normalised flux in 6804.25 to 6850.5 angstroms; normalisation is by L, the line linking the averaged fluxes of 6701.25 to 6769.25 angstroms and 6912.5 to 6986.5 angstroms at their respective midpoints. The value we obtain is 0.08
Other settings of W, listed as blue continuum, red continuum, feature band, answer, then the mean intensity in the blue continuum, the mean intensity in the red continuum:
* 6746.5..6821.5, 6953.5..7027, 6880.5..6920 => 0.03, 26.9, 26.9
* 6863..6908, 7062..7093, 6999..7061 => -0.03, 26.4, 26.8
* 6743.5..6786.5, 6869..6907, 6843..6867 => 0.06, 27.1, 26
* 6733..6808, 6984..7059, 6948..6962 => 0.06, 27.1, 27.2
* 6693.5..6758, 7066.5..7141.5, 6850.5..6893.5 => 0.01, 27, 26.4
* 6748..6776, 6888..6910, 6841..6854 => 0.21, 26.9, 26.4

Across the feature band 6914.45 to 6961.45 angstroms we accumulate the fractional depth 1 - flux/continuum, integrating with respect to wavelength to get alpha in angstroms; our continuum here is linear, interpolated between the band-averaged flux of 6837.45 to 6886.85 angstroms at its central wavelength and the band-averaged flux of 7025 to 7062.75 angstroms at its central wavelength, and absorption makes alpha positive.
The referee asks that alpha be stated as -0.8 angstroms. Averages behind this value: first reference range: 25.1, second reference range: 27.3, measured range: 26.5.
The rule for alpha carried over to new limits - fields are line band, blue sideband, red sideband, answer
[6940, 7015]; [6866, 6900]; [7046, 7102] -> 0.67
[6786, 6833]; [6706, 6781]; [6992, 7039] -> 0.72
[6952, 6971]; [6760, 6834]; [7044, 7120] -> 0.24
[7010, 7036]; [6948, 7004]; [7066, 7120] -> -0.98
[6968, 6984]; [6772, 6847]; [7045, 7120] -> 0.06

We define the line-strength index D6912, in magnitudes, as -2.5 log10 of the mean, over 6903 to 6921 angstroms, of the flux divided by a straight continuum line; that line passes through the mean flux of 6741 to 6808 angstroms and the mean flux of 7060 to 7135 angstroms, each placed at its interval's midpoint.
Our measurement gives 0.01 mag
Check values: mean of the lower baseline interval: 27.1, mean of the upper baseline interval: 26.5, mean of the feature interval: 26.5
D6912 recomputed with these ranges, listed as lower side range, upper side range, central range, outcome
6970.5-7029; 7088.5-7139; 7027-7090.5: -0.02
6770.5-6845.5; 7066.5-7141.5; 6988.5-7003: 0.00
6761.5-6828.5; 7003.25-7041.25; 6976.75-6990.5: 0.05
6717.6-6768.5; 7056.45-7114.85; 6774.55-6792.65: -0.05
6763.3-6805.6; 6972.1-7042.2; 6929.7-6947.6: 0.02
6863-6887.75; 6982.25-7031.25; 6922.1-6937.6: -0.05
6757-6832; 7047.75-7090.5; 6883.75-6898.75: 0.05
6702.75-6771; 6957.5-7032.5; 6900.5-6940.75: 0.00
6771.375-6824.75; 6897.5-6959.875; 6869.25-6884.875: 0.03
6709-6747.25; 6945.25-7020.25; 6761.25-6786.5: -0.01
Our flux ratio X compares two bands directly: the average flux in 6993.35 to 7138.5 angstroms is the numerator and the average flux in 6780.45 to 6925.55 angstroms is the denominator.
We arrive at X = 1.03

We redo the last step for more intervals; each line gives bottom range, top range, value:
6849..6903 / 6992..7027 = 1.05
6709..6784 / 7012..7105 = 1.00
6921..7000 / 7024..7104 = 1.02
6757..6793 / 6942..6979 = 0.95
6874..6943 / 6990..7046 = 1.01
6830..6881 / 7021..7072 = 1.07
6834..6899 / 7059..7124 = 1.05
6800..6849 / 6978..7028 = 1.08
